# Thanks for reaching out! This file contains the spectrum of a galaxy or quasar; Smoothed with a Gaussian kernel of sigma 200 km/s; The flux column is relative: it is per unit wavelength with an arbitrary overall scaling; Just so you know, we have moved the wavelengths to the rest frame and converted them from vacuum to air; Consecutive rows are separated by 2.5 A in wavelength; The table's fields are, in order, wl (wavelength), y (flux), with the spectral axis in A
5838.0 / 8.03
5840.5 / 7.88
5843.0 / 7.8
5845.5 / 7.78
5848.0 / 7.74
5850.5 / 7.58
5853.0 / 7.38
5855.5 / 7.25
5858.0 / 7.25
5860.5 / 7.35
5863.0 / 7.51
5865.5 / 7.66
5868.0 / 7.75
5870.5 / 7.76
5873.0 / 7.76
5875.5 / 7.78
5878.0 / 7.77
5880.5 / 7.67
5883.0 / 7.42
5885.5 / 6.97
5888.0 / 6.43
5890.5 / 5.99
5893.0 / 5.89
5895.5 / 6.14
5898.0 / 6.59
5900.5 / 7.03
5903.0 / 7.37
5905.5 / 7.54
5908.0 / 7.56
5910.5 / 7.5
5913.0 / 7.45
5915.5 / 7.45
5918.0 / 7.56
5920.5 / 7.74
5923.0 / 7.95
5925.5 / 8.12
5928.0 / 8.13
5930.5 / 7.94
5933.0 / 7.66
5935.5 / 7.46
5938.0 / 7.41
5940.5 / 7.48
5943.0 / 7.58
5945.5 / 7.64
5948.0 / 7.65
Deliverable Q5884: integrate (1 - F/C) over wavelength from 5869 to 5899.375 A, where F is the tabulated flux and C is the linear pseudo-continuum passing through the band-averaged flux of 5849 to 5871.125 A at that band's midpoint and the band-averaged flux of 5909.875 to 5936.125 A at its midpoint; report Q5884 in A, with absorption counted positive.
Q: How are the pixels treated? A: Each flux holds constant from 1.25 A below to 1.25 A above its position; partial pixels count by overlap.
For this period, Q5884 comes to 2.26 A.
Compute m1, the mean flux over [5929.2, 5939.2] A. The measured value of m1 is 7.62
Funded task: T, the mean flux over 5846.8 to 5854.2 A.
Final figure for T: 7.57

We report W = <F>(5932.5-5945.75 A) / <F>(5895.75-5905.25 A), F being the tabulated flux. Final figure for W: 1.1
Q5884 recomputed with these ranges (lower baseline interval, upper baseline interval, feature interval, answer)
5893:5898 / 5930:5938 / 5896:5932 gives -3.5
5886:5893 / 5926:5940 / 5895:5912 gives -1.1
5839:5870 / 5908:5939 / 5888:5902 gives 2.4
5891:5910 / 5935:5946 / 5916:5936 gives -1.5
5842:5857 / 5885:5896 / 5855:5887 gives -3.1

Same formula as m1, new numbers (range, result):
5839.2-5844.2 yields 7.84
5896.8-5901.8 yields 6.82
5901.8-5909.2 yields 7.49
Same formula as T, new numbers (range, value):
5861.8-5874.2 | 7.69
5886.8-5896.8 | 6.11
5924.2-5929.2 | 8.12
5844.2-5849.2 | 7.76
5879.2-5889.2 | 7.13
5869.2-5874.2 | 7.76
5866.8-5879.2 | 7.76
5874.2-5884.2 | 7.66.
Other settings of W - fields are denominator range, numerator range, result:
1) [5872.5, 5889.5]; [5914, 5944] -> 1.05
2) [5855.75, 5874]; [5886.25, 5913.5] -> 0.91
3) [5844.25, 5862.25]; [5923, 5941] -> 1.04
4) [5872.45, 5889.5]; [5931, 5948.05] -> 1.03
